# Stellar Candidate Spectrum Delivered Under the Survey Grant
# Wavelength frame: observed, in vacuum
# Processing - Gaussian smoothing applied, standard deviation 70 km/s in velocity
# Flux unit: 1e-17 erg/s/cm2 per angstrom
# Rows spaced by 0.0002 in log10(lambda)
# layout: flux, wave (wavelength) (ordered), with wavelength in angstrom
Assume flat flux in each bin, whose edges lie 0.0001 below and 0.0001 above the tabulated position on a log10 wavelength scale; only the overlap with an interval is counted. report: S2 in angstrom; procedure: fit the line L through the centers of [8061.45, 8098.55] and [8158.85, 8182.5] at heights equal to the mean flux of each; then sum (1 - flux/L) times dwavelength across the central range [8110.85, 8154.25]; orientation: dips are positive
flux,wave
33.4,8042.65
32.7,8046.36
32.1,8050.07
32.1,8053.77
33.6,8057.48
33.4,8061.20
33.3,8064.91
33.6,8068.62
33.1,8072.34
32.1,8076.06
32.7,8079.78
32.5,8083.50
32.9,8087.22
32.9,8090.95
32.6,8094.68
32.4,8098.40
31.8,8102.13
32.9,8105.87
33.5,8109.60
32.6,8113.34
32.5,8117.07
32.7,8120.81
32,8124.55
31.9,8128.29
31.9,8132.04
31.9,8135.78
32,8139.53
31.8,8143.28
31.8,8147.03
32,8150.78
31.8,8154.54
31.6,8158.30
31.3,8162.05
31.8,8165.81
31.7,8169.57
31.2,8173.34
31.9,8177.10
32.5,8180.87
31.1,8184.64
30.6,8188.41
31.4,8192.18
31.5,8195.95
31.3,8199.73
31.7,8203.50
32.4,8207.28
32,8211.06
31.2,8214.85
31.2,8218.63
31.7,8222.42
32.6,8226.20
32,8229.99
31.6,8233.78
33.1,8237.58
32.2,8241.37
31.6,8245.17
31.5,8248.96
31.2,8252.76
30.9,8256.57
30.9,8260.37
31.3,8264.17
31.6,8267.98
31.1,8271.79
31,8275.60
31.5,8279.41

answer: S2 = 0.1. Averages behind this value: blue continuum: 32.9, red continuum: 31.7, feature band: 32.1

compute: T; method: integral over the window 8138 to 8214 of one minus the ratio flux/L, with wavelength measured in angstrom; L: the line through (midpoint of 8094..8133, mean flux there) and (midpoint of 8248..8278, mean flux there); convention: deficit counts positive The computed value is 0.6 angstrom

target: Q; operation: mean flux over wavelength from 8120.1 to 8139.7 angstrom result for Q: 32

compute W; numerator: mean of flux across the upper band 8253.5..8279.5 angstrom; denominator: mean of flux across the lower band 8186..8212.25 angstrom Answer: 1.0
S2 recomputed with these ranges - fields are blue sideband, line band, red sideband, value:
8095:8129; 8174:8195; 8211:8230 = 0.34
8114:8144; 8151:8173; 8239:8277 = 0.20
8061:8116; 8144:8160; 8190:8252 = 0.26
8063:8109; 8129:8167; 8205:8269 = 0.63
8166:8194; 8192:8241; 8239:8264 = -0.61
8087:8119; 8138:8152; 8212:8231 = 0.19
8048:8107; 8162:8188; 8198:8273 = 0.38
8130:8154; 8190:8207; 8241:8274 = 0.03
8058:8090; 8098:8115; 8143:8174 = -0.10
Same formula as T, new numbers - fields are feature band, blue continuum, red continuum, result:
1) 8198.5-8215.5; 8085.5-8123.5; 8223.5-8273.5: 0.1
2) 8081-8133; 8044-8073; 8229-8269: 0.2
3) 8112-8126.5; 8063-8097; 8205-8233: 0.1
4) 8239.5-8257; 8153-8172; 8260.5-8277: -0.1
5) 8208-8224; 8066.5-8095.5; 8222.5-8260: 0.2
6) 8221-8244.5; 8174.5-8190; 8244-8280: -0.6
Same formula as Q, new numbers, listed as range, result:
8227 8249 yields 32.1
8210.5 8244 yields 31.9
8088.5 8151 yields 32.3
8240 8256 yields 31.5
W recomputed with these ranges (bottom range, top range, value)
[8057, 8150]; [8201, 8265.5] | 0.97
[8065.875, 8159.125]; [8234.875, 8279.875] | 0.97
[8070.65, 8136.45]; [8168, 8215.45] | 0.97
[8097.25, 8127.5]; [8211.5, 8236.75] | 0.98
